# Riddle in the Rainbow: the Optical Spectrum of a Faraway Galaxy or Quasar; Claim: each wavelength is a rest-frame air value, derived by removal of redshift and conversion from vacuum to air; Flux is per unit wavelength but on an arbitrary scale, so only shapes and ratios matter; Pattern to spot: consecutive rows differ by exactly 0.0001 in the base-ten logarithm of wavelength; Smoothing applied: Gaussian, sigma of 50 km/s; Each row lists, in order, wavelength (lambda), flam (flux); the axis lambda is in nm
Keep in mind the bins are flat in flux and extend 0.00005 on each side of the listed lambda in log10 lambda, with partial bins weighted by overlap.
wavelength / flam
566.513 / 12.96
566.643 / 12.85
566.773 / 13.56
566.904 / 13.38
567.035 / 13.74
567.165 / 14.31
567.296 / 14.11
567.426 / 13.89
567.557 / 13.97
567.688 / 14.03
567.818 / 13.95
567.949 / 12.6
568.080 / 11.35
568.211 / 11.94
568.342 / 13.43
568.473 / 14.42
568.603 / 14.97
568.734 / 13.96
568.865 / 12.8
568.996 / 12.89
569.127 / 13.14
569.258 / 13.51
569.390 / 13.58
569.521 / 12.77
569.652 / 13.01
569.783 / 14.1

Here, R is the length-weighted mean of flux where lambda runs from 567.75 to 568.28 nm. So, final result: 12.5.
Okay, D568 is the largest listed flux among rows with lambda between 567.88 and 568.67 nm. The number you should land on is 14.97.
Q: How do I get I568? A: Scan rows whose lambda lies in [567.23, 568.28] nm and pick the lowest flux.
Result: 11.35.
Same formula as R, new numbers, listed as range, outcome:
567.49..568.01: 13.6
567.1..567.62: 14.1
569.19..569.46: 13.5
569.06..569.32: 13.3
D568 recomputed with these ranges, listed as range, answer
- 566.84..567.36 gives 14.31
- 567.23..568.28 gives 14.11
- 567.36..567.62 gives 13.97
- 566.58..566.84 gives 13.56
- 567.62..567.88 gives 14.03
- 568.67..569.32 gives 13.96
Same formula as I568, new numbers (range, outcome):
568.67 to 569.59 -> 12.77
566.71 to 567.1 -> 13.38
